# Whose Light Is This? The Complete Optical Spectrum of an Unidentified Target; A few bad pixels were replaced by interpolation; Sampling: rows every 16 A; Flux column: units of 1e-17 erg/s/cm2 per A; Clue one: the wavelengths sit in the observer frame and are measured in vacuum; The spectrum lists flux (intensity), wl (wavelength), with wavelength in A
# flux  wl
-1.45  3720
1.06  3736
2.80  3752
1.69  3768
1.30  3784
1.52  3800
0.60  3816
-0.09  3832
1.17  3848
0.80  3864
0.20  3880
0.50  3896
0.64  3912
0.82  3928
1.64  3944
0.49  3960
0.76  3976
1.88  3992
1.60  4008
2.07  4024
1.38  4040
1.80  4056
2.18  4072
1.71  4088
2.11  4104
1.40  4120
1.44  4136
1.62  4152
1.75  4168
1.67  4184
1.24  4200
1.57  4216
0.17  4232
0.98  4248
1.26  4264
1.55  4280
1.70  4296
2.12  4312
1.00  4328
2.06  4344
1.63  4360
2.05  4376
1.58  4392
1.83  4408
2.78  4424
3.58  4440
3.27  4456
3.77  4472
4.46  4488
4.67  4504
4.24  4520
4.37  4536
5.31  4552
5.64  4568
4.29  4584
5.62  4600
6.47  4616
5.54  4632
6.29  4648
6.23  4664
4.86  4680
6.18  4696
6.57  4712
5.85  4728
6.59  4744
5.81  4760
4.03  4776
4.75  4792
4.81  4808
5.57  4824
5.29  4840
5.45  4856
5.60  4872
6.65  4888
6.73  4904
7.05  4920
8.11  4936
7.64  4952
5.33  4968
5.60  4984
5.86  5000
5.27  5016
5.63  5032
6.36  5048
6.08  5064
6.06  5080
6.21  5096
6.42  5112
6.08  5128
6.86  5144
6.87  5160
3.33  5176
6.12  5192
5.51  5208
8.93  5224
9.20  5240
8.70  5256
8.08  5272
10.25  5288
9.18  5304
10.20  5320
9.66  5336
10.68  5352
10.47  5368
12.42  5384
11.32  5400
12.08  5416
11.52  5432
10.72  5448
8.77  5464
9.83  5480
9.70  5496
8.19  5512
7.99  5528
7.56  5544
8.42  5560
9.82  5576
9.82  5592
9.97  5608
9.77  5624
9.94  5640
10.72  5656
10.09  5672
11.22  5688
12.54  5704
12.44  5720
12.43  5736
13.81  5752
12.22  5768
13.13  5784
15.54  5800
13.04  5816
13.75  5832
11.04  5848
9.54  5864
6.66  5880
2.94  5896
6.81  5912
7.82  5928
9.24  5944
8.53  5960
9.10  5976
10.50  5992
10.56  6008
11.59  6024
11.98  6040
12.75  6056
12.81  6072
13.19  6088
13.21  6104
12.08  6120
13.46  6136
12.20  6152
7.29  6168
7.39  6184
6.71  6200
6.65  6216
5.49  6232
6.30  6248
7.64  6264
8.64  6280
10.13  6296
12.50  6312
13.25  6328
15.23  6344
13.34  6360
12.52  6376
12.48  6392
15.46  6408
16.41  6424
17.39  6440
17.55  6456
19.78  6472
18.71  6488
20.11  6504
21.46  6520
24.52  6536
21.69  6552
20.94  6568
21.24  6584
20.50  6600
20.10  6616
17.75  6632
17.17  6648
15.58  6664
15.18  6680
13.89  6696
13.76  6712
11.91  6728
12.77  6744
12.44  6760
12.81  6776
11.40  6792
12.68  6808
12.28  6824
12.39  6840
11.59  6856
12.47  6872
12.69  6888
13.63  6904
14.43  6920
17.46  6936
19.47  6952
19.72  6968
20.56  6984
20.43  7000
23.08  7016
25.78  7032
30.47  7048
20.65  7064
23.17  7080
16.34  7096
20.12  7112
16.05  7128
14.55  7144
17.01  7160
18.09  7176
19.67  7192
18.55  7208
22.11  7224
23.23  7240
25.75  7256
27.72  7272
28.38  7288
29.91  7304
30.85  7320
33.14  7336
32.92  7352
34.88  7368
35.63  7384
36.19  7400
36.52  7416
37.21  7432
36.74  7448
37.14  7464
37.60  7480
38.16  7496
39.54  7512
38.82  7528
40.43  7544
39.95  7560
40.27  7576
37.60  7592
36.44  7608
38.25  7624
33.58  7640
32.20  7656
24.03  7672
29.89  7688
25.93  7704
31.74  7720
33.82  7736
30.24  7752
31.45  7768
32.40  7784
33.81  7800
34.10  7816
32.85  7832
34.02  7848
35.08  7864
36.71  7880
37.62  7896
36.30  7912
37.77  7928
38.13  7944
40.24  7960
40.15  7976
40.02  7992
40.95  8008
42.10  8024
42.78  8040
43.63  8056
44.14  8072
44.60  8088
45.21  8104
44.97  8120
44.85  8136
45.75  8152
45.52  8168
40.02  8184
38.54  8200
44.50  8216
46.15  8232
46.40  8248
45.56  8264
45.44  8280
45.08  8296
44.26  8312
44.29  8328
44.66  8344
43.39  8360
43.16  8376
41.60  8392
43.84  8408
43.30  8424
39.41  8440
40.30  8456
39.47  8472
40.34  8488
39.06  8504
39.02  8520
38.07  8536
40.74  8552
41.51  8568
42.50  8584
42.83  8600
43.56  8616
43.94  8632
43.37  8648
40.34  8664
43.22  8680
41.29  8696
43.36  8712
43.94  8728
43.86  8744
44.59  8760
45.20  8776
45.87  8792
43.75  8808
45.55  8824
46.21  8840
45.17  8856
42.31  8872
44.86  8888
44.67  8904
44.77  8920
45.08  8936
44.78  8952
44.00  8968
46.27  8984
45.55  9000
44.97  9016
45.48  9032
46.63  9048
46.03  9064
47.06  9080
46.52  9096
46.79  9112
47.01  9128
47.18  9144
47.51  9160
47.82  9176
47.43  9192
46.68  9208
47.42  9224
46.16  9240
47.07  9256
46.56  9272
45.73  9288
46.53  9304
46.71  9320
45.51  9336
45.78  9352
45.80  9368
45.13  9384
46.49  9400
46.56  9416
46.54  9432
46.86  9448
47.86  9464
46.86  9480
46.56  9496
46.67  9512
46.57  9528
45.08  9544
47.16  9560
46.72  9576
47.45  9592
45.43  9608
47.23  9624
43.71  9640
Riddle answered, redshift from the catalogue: 0.000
